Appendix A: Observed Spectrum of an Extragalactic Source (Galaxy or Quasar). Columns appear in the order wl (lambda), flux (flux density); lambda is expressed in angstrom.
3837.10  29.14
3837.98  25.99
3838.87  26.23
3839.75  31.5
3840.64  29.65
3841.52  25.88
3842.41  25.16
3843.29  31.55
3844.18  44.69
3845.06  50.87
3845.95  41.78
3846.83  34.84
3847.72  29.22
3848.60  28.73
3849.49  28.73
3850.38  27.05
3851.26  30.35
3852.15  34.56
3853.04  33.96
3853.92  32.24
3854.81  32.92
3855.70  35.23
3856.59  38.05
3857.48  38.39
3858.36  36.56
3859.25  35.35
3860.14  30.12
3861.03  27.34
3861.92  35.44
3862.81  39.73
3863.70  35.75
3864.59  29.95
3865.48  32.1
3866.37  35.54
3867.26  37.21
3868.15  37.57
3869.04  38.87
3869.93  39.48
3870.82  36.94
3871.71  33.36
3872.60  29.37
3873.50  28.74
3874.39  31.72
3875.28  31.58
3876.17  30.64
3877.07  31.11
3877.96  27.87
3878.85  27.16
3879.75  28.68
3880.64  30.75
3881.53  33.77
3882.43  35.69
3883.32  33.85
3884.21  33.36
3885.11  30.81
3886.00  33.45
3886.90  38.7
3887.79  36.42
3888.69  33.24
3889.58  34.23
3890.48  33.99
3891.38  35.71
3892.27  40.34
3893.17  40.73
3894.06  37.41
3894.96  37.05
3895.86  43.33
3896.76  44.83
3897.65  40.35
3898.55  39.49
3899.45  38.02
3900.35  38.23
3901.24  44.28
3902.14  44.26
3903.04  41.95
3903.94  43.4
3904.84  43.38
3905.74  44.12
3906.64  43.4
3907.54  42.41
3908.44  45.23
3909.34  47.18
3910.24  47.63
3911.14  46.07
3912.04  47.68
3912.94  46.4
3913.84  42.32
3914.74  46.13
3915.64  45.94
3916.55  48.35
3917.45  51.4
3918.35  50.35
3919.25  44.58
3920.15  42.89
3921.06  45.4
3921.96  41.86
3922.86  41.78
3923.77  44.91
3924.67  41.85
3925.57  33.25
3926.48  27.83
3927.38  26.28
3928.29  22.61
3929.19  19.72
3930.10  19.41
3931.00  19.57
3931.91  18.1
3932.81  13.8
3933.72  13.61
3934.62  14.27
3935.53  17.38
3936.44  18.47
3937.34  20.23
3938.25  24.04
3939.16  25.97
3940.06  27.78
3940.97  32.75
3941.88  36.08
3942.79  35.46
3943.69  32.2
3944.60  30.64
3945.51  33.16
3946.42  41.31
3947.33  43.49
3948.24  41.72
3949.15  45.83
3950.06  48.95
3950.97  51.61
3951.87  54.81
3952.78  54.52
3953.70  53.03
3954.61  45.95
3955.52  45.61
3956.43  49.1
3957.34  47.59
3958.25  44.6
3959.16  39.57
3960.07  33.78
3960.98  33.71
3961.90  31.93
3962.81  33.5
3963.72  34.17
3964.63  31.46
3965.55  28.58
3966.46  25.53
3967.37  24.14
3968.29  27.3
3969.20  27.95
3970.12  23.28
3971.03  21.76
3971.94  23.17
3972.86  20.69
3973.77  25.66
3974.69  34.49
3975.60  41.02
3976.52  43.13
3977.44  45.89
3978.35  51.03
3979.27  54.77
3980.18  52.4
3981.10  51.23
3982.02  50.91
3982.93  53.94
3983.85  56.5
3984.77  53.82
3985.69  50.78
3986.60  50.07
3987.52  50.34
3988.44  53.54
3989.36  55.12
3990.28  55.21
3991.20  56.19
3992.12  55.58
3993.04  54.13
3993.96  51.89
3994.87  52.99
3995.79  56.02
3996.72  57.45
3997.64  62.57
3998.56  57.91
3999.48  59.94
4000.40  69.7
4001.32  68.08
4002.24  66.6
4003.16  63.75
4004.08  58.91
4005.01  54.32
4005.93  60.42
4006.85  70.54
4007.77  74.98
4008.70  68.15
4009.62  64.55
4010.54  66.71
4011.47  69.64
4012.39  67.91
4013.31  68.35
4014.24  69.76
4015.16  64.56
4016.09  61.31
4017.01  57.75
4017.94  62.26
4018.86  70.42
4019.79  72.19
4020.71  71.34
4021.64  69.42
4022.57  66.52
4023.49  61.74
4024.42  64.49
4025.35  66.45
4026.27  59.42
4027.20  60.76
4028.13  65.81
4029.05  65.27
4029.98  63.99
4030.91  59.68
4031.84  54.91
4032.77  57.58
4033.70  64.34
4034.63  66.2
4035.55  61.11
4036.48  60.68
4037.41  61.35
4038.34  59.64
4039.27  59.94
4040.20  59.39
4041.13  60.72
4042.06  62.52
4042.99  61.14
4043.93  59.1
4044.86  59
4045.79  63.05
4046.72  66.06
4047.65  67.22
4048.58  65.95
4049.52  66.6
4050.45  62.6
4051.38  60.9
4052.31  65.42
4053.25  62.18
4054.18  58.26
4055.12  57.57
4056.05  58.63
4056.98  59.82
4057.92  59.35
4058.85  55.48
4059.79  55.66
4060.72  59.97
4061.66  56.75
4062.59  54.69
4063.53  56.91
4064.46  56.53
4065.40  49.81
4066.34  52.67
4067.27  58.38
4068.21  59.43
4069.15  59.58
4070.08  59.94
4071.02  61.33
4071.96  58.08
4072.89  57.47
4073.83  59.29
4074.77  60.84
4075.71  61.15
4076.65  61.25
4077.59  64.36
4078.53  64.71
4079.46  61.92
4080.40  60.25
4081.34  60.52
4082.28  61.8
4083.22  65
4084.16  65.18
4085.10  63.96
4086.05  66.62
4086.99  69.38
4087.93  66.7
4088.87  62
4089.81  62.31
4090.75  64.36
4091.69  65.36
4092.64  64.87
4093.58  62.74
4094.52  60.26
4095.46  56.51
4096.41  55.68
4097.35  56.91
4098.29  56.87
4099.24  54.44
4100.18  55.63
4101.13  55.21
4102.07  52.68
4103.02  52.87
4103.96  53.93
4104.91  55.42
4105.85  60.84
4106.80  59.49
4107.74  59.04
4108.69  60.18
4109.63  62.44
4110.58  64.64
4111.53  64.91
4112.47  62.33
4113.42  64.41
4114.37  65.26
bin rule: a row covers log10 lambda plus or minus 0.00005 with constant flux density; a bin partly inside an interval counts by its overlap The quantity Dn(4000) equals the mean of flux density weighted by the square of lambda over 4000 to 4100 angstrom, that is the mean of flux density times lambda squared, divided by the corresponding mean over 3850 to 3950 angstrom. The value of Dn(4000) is 1.9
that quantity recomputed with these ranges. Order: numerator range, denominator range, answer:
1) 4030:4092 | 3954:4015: 1.28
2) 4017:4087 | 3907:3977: 1.82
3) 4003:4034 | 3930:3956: 2.01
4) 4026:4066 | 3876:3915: 1.68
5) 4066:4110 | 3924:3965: 1.92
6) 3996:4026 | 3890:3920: 1.59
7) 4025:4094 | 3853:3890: 2.00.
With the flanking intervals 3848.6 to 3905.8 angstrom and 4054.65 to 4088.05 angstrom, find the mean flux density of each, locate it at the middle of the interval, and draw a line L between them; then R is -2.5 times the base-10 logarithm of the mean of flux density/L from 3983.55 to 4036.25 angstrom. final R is -0.18 mag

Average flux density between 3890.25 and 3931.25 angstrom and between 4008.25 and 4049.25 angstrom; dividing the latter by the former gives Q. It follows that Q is 1.6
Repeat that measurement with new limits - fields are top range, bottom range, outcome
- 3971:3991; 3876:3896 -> 1.34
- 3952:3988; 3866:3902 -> 1.14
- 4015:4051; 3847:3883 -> 1.91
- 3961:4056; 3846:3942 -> 1.59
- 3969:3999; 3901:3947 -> 1.32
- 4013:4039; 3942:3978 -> 1.71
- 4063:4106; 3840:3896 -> 1.76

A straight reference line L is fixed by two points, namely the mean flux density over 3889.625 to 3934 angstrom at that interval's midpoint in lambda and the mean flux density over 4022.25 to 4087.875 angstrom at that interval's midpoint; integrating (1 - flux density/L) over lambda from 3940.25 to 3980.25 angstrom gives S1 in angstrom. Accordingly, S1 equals 7.2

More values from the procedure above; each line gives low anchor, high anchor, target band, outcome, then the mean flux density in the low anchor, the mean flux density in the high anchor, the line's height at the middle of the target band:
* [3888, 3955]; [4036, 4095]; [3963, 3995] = 3.4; 37.8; 61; 47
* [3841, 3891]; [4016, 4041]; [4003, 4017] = -1.3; 33.6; 63.1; 59.8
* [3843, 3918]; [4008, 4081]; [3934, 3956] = 5.1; 37.3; 61.9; 47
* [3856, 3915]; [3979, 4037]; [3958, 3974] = 7.1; 37.3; 61.1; 52.9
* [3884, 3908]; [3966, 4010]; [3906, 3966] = 9.1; 39.2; 50.2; 44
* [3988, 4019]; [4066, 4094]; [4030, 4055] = 0.1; 61.9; 62.1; 62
